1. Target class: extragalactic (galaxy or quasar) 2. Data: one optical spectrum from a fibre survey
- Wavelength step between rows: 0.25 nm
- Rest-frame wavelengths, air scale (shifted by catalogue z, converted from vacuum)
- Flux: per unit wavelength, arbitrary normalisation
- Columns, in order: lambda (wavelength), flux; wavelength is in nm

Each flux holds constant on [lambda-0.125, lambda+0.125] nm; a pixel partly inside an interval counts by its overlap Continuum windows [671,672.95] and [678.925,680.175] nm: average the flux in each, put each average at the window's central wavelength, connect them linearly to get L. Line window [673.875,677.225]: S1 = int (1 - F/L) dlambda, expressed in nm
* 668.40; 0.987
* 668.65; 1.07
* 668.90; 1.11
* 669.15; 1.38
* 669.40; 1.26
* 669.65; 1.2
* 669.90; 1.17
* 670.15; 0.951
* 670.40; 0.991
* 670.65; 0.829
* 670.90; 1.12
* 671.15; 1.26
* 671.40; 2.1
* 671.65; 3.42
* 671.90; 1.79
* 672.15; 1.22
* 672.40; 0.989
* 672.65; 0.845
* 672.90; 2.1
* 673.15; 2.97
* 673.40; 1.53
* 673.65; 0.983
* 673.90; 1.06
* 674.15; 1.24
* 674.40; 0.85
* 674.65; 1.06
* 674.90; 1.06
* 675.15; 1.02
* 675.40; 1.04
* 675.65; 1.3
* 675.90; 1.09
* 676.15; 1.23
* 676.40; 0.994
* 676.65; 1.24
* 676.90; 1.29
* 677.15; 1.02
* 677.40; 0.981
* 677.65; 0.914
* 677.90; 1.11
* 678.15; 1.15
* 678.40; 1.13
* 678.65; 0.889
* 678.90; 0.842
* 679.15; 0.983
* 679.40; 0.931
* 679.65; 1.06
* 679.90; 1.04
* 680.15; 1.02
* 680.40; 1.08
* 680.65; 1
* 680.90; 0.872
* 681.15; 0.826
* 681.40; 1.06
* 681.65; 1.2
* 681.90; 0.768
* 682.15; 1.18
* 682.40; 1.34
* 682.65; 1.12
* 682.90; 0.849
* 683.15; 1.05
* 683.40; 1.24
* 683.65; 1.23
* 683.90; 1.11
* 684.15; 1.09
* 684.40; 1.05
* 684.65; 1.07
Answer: 0.60 nm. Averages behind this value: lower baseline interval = 1.69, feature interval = 1.11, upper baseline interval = 0.993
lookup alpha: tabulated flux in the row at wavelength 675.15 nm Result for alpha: 1.02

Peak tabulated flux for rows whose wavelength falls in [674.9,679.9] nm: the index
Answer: 1.3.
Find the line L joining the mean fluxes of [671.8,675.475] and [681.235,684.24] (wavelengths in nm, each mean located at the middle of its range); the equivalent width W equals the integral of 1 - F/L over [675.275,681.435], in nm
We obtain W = 0.83 nm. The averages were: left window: 1.32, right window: 1.1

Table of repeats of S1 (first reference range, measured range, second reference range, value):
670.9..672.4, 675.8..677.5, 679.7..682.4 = 0.326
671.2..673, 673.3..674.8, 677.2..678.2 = 0.391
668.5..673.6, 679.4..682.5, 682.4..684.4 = 0.387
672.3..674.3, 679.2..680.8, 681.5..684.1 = 0.257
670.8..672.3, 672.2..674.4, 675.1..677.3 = 0.199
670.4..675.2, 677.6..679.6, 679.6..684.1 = 0.329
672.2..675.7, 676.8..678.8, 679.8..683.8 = 0.203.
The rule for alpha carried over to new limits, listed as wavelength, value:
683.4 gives 1.24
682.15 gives 1.18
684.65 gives 1.07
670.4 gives 0.991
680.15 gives 1.02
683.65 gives 1.23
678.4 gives 1.13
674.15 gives 1.24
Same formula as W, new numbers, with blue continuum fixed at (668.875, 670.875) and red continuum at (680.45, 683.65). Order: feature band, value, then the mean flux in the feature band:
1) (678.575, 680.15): 0.15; 0.965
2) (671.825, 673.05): -0.34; 1.4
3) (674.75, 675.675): 0.00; 1.08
